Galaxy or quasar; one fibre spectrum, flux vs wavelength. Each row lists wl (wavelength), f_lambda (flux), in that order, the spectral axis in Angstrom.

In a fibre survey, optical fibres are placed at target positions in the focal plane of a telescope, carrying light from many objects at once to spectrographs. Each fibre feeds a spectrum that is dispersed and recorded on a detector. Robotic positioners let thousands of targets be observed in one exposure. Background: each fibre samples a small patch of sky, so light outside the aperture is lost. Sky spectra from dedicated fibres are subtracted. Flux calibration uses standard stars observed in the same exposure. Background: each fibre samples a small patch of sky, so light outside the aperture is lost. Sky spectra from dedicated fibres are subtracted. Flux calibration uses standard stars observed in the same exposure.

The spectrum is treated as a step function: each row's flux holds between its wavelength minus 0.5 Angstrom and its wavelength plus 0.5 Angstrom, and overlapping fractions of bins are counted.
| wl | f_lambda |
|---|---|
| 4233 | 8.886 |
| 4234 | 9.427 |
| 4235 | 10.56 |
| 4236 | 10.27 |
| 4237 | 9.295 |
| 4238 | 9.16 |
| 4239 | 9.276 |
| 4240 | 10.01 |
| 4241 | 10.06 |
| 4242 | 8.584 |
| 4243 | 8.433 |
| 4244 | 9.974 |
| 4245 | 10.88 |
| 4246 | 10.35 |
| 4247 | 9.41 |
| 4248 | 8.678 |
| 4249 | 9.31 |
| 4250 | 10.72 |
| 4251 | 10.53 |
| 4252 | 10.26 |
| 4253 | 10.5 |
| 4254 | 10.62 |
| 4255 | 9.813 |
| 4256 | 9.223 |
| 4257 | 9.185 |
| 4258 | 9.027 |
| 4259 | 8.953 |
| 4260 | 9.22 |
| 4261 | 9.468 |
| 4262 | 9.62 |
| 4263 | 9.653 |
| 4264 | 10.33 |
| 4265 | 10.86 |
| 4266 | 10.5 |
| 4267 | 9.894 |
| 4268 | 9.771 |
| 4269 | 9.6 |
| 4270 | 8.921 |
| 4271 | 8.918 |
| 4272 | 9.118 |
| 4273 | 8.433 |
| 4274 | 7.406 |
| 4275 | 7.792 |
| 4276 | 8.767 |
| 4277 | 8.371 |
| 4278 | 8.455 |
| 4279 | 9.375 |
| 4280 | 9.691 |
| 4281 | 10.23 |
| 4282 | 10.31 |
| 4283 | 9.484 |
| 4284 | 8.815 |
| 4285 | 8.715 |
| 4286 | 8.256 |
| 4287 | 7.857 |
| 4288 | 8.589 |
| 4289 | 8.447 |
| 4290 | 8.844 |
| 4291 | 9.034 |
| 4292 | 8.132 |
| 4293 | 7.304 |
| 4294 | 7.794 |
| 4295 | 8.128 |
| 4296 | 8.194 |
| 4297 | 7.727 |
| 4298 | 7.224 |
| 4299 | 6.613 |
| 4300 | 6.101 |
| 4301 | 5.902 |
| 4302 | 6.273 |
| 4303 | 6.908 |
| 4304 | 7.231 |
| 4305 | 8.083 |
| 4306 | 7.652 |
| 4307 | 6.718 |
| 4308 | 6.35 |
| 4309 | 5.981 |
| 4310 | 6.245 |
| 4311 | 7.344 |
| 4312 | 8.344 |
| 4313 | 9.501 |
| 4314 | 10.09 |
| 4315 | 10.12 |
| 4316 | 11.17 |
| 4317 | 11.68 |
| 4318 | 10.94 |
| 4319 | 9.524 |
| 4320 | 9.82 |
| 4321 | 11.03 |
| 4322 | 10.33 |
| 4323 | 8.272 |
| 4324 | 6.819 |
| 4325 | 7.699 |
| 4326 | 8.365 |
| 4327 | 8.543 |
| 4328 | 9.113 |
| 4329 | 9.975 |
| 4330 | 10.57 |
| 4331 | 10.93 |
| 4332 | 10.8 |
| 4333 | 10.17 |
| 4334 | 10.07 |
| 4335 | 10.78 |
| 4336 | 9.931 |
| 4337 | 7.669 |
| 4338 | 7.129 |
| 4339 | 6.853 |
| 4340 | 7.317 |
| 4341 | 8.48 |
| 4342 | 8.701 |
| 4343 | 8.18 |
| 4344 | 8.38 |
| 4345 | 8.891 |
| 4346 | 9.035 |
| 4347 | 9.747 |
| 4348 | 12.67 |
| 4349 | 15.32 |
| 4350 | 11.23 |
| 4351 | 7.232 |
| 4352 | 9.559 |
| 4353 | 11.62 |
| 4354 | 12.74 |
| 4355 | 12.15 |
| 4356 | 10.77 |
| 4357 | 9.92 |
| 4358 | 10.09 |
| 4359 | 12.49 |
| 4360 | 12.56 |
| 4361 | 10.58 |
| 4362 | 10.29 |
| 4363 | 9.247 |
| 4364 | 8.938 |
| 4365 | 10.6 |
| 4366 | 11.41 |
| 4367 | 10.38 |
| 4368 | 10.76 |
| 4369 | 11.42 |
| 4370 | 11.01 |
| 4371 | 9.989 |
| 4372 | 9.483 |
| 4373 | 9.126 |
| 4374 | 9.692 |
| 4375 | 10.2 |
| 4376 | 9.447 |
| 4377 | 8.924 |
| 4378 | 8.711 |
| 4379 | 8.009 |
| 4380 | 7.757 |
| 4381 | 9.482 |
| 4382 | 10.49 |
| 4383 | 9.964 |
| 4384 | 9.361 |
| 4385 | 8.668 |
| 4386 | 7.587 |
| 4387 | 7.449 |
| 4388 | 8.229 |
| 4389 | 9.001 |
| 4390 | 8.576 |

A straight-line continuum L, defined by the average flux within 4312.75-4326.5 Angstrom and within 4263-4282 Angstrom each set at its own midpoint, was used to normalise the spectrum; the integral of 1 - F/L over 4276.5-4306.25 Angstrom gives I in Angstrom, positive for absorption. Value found 4.1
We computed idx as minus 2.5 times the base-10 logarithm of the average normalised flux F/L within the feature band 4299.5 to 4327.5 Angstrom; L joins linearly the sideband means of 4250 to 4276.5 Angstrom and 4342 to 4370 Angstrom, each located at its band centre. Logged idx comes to 0.21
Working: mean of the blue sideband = 9.5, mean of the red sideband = 10.6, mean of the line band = 8.32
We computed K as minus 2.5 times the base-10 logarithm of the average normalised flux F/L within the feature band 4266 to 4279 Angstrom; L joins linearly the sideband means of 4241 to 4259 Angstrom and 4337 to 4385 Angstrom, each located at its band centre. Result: 0.10 mag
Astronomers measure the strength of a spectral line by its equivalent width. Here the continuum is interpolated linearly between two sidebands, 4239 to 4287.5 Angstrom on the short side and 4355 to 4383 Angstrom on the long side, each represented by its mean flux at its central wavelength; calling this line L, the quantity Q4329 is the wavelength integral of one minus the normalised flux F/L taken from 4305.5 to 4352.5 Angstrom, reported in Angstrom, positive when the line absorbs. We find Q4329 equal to 3.2 Angstrom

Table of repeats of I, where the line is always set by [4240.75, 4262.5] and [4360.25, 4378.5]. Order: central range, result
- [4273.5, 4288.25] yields 1.4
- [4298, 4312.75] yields 4.4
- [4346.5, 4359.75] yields -1.6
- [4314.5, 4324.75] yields 0.0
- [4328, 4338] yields 0.0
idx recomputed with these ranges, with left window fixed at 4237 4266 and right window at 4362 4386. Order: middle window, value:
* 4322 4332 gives 0.07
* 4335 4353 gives 0.04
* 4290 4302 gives 0.28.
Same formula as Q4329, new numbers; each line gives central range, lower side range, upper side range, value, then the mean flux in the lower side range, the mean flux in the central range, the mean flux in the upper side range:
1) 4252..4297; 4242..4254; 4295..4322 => 0.4 Angstrom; 9.89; 9.08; 8.22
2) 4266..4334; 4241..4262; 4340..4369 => 9.1 Angstrom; 9.67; 8.66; 10.4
